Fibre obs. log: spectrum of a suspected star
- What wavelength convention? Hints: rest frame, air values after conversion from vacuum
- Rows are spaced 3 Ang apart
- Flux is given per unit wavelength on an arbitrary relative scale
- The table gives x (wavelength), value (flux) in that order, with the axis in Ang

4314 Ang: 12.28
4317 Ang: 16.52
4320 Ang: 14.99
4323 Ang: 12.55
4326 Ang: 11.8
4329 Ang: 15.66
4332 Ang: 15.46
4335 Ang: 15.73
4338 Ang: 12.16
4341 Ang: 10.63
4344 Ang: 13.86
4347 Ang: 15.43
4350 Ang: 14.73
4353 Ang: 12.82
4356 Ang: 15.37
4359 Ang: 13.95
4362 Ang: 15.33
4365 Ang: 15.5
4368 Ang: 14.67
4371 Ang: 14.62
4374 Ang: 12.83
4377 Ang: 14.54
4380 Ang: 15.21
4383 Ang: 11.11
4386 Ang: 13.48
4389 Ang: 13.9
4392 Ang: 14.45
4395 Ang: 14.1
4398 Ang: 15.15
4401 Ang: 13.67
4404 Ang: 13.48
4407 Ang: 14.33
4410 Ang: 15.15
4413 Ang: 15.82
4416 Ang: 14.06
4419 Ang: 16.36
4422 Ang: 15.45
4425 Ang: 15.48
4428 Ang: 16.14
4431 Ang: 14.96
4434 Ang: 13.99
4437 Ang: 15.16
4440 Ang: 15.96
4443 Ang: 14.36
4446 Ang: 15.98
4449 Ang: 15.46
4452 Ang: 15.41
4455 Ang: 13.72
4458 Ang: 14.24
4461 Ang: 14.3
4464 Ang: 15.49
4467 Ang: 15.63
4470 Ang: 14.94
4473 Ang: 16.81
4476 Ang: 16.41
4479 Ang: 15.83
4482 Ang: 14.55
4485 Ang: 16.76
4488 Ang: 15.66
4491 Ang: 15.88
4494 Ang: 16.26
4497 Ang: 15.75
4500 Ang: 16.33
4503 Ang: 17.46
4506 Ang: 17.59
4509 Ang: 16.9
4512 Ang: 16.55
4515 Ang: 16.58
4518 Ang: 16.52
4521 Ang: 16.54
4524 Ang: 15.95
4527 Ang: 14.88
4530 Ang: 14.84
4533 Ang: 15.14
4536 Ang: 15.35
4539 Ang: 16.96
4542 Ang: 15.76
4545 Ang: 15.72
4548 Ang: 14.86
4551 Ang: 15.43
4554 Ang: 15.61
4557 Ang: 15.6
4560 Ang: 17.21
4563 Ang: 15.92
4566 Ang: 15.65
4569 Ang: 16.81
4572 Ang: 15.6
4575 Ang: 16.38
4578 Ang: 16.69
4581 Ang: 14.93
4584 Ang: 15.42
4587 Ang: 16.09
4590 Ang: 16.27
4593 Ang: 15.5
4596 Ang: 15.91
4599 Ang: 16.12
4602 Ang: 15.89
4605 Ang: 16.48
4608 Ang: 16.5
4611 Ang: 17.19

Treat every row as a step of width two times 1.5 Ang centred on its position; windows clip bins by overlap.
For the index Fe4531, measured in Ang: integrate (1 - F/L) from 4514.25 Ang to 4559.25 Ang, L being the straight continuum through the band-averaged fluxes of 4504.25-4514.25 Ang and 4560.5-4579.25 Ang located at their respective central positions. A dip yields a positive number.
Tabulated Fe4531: 2.5 Ang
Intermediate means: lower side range 17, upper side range 16.2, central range 15.7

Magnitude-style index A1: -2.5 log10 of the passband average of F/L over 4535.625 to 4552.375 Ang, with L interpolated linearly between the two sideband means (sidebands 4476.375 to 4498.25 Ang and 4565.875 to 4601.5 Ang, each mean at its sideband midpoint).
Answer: 0.014 mag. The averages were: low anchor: 15.8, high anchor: 16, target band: 15.7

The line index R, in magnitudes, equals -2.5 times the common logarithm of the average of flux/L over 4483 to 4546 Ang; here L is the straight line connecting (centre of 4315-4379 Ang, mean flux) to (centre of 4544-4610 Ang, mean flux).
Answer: -0.046 mag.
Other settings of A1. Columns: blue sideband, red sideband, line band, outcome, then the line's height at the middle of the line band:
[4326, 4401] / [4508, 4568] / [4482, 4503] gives -0.045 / 15.4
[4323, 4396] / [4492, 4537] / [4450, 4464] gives 0.059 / 15.4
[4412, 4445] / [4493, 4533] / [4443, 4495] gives 0.021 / 15.7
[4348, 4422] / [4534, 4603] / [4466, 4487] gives -0.050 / 15.1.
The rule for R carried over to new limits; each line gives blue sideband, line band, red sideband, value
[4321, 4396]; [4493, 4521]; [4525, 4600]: -0.09 mag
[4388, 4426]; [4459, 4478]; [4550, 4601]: -0.03 mag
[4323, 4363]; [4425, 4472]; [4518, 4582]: -0.01 mag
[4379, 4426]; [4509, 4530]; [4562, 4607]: -0.05 mag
